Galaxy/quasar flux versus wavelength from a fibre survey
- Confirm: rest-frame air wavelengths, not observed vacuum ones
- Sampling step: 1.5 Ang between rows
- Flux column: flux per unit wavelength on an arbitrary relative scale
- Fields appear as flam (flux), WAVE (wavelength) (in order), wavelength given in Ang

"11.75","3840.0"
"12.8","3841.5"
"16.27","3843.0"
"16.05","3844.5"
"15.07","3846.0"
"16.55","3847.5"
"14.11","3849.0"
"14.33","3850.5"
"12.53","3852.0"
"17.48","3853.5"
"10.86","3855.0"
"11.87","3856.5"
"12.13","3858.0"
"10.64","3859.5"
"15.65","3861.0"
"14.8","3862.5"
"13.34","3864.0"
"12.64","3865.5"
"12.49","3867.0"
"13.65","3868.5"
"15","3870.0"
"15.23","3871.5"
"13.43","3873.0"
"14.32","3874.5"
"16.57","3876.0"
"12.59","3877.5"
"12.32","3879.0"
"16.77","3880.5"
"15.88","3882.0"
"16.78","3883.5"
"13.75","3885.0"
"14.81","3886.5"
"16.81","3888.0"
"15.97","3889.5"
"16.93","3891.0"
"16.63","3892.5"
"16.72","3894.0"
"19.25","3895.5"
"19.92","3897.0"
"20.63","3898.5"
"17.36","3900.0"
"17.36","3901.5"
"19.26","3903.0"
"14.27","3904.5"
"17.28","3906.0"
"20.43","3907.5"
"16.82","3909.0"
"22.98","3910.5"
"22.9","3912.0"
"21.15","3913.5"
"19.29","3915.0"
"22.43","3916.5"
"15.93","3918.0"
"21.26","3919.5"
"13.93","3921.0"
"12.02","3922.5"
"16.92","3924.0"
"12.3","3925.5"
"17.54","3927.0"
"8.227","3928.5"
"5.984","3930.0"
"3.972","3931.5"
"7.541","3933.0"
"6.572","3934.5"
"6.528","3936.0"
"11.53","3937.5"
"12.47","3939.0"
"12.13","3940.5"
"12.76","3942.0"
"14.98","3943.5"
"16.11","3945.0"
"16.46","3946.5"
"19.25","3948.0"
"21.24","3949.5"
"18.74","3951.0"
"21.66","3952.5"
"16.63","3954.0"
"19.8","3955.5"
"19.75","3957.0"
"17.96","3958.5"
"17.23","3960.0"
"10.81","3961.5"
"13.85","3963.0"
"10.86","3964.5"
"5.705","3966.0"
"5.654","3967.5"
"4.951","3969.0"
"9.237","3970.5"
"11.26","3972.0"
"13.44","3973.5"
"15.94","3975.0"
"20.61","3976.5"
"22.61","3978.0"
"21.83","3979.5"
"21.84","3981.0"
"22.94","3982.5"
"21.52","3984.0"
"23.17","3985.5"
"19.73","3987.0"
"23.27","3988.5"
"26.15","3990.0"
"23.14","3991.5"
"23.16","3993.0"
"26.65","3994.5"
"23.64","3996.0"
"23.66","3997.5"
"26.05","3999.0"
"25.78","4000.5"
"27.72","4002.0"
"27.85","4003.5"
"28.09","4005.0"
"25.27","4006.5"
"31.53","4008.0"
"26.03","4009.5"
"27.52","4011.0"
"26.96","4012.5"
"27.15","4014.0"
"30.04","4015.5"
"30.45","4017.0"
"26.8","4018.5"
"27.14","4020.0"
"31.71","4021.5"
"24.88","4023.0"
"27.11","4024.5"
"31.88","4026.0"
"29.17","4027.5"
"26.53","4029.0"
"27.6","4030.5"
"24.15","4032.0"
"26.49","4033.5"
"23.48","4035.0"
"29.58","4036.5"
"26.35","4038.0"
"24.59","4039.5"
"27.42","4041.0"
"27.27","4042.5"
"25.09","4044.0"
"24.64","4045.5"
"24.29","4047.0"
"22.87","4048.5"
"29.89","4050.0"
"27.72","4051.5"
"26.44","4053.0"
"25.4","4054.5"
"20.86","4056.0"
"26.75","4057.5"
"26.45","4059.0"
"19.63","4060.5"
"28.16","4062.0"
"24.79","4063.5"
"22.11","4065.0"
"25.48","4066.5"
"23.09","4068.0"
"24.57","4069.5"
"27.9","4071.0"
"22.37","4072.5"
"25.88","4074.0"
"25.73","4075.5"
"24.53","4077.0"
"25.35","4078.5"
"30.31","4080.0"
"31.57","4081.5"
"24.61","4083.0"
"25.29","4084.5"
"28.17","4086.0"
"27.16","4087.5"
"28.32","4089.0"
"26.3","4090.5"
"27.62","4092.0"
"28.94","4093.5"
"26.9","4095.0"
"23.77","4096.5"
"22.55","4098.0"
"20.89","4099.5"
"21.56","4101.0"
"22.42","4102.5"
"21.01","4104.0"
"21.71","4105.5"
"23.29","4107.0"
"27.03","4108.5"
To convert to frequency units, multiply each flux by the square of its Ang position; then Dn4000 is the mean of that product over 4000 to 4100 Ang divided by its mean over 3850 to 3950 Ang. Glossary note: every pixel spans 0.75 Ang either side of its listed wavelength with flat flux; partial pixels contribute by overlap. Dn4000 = 1.9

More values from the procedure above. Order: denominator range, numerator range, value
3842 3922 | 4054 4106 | 1.72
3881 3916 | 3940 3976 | 0.83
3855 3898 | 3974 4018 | 1.77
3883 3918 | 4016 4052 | 1.58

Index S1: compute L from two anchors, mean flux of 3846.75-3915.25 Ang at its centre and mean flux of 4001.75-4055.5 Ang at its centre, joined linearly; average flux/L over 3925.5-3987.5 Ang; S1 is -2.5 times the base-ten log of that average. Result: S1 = 0.43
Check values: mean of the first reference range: 15.9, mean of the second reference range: 27.1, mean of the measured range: 14.6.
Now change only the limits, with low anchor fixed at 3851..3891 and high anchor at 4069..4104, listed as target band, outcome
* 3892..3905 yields -0.15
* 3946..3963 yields 0.04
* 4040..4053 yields -0.11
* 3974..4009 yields -0.16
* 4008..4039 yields -0.23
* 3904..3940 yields 0.15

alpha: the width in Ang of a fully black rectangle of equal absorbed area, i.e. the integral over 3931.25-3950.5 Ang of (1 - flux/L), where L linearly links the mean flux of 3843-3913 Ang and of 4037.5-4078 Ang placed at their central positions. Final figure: 6.5 Ang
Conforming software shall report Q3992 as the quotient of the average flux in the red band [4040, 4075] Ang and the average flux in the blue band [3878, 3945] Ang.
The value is 1.64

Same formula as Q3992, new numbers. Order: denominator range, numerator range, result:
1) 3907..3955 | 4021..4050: 1.74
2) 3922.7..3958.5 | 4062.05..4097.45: 1.88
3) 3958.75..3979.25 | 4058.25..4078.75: 1.92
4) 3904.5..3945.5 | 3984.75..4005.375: 1.71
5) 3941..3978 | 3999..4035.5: 1.85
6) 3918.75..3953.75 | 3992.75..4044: 2.00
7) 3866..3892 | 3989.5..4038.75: 1.81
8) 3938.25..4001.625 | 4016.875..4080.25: 1.44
